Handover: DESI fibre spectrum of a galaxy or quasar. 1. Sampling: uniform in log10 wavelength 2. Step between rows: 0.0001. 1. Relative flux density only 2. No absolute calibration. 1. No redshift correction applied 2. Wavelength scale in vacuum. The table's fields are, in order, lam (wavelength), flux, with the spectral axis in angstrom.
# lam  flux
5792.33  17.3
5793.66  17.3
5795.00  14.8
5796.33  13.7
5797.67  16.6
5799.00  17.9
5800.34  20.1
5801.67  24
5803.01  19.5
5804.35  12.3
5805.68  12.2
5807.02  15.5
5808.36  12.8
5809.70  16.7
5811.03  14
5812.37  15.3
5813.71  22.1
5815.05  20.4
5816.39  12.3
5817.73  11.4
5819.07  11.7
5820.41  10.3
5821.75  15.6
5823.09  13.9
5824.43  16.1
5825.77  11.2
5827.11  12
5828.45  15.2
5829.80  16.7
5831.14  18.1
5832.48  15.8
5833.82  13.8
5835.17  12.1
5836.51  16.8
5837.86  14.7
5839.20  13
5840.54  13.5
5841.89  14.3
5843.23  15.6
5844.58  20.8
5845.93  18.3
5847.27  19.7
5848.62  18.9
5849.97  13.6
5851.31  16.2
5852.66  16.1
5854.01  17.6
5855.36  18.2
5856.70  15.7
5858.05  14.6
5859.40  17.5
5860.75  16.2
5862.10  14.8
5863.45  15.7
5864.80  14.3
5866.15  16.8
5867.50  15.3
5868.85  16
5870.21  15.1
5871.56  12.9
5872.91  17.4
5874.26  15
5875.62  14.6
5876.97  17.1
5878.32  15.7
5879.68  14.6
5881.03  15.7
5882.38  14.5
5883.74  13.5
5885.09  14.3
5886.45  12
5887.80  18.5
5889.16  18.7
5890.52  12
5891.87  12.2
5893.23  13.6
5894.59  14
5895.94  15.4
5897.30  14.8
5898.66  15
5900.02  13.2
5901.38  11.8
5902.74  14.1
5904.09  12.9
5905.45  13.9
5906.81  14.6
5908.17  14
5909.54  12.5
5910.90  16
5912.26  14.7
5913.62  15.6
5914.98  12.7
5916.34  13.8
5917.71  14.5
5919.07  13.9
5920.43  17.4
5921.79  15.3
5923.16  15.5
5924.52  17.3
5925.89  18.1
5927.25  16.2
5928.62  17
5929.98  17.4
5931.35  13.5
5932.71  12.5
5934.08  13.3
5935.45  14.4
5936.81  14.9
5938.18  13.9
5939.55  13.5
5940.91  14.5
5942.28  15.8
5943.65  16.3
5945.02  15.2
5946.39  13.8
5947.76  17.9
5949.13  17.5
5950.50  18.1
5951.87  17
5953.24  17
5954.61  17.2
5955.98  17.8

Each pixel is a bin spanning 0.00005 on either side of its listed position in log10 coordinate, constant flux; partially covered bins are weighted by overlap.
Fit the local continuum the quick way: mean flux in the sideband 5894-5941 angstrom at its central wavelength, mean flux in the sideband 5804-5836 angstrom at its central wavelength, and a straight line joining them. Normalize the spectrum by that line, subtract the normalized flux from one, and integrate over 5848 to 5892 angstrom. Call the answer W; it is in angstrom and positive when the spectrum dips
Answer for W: -2.87 angstrom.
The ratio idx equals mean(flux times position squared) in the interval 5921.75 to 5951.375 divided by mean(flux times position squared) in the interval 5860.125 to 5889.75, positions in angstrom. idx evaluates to 1.03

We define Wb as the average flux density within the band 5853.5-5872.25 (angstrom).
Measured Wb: 15.8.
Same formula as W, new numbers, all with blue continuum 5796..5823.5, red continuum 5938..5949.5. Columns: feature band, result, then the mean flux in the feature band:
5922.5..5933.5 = -0.4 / 15.9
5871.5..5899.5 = 1.2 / 14.9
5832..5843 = 0.9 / 14.3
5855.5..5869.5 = -0.2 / 15.8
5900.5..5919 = 1.8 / 13.9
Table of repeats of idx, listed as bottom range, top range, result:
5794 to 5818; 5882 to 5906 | 0.89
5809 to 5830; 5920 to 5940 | 1.09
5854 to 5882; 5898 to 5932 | 0.96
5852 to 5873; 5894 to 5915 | 0.90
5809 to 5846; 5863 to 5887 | 1.02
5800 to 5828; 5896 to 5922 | 0.97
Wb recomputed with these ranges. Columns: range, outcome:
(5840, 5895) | 15.6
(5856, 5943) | 14.9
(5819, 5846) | 14.7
